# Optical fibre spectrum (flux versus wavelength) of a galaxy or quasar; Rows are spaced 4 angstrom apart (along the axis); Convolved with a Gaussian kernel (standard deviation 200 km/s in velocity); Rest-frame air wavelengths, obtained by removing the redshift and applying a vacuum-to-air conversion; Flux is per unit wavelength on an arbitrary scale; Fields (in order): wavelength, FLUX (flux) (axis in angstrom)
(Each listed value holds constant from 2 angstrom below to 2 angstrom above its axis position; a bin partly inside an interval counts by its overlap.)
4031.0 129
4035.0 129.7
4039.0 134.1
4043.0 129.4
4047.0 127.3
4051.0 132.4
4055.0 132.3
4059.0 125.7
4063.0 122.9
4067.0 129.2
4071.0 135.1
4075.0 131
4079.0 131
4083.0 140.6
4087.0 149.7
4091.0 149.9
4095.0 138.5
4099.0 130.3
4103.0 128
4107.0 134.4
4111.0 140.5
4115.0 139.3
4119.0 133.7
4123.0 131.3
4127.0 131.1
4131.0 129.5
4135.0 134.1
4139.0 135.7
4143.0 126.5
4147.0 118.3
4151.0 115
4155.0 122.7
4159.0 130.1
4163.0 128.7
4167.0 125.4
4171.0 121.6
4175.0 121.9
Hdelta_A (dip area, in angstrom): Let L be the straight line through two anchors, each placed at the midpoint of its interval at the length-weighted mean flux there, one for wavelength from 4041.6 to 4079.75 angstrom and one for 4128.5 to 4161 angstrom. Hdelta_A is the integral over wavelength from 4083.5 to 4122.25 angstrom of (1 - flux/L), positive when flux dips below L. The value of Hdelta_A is -3.0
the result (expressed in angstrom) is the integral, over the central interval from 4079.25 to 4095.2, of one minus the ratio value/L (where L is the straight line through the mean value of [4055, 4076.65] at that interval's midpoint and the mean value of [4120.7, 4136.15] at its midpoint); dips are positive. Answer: -1.7 angstrom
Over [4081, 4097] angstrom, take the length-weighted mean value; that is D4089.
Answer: 145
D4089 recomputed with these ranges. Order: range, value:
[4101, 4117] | 136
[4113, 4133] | 133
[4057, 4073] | 128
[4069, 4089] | 137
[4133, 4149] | 129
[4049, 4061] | 130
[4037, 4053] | 131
